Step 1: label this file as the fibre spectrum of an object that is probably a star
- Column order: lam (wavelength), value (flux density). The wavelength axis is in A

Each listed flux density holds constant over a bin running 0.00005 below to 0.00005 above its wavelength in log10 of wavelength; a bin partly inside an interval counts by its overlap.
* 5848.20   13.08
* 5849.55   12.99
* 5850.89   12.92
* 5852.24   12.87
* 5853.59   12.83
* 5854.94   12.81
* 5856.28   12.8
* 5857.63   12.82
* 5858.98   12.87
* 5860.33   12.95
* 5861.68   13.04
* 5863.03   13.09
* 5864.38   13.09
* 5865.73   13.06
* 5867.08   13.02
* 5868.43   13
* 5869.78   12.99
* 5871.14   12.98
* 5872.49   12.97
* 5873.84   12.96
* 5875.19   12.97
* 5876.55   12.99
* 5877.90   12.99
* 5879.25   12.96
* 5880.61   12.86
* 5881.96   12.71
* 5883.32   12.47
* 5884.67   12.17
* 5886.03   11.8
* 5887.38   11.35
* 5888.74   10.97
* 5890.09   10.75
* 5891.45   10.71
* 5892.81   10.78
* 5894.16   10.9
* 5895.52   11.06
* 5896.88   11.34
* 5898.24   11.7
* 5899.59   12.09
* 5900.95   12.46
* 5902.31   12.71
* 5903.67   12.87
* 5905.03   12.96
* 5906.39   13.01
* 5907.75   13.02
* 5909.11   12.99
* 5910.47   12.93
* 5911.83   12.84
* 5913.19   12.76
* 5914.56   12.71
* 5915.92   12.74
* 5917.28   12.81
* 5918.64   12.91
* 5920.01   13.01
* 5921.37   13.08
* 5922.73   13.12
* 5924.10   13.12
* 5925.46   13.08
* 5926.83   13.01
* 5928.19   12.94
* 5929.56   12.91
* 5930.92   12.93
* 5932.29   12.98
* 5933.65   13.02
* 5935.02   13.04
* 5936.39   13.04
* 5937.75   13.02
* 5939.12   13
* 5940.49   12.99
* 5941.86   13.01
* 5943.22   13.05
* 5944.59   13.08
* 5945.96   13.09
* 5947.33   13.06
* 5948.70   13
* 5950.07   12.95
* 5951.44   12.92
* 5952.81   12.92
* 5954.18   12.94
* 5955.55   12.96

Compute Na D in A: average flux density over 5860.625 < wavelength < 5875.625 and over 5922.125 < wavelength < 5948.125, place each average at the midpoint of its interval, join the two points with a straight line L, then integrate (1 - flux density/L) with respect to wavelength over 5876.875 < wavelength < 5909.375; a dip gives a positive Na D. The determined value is 2.4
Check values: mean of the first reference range 13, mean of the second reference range 13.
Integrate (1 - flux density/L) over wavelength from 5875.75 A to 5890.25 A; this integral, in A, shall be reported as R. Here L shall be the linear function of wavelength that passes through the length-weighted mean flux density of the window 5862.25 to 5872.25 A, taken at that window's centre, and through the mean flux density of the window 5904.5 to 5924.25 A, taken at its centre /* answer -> 0.8 A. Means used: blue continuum 13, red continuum 12.9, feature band 12.2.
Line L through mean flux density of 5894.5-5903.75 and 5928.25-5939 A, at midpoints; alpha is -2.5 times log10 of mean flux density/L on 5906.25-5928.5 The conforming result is -0.039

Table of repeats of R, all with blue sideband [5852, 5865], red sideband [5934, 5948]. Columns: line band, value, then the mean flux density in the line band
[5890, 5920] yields 1.6 A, 12.3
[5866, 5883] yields 0.0 A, 12.9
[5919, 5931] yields 0.0 A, 13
